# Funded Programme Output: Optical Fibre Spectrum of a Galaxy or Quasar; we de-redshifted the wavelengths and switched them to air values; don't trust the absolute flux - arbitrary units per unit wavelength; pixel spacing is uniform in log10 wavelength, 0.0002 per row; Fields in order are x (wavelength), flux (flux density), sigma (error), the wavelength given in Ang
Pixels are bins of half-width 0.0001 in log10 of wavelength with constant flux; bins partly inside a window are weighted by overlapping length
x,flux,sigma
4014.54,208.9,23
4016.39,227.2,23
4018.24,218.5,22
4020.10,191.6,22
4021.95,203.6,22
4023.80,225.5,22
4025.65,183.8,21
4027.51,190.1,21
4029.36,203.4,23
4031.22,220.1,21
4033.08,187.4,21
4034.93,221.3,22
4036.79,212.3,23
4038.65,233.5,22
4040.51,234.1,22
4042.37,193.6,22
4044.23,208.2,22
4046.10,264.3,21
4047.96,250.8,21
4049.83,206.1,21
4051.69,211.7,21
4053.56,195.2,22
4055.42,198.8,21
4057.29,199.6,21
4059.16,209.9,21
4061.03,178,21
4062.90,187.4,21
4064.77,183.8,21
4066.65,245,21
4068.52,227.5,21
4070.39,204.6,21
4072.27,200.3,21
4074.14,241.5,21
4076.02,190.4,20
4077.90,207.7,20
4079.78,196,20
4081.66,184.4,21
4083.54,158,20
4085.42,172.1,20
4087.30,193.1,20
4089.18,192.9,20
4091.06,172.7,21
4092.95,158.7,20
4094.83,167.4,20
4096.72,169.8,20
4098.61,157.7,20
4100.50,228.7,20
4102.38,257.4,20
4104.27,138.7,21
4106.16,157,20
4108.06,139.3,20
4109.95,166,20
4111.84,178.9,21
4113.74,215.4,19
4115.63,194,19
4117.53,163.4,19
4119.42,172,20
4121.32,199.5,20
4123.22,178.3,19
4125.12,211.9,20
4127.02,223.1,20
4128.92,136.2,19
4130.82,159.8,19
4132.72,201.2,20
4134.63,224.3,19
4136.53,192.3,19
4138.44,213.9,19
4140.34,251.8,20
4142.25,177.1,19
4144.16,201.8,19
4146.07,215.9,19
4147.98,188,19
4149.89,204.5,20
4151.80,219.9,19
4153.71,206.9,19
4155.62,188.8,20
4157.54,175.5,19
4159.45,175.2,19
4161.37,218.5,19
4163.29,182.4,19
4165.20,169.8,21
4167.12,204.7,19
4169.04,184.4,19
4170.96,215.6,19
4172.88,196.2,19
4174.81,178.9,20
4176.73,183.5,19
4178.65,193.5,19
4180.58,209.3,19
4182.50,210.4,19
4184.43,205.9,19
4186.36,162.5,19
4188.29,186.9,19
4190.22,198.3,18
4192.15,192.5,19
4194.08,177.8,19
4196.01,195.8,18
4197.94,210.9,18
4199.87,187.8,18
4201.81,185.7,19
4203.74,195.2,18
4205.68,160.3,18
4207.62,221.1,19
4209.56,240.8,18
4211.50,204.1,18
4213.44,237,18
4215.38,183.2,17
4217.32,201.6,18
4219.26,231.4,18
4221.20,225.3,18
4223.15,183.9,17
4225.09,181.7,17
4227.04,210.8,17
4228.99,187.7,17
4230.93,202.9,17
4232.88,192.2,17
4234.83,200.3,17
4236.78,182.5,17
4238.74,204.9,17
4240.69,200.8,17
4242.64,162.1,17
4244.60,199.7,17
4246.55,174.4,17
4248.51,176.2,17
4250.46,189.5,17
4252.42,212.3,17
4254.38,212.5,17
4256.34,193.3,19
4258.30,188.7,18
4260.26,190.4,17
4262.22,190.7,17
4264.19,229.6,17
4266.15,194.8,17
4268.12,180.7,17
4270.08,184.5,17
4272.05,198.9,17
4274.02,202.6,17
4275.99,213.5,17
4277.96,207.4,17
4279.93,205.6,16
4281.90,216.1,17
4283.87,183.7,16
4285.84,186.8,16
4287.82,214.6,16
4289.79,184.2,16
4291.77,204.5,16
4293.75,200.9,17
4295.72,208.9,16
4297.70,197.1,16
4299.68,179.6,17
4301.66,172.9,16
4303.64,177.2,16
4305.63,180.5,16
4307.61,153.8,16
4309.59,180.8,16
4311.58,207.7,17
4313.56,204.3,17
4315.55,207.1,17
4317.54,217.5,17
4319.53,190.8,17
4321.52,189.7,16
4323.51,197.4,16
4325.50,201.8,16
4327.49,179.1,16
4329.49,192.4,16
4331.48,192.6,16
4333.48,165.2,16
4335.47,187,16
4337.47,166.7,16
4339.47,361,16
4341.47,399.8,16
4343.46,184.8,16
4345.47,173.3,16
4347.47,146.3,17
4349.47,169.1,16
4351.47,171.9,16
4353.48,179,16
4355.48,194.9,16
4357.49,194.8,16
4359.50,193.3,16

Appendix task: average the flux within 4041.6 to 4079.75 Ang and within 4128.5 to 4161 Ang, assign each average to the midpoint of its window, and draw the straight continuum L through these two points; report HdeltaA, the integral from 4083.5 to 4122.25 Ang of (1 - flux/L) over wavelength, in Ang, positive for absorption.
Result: 4.7 Ang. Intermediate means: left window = 210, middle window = 179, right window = 197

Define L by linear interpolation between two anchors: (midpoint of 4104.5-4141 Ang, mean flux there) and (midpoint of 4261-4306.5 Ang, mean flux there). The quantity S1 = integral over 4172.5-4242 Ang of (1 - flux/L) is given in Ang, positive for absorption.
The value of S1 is -2.14 Ang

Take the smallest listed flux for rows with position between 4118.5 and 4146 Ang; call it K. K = 136.2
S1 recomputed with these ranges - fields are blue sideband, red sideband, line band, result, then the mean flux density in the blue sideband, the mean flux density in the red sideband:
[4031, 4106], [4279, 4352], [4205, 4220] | -0.81 Ang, 201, 199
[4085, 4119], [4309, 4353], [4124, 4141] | -1.69 Ang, 179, 204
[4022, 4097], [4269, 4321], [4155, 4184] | 0.92 Ang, 202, 195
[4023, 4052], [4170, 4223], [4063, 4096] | 2.78 Ang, 215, 199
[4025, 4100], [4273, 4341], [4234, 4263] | 1.15 Ang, 200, 200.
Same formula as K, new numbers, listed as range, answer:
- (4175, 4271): 160.3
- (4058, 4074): 178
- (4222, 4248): 162.1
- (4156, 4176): 169.8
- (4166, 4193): 162.5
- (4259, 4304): 172.9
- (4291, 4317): 153.8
